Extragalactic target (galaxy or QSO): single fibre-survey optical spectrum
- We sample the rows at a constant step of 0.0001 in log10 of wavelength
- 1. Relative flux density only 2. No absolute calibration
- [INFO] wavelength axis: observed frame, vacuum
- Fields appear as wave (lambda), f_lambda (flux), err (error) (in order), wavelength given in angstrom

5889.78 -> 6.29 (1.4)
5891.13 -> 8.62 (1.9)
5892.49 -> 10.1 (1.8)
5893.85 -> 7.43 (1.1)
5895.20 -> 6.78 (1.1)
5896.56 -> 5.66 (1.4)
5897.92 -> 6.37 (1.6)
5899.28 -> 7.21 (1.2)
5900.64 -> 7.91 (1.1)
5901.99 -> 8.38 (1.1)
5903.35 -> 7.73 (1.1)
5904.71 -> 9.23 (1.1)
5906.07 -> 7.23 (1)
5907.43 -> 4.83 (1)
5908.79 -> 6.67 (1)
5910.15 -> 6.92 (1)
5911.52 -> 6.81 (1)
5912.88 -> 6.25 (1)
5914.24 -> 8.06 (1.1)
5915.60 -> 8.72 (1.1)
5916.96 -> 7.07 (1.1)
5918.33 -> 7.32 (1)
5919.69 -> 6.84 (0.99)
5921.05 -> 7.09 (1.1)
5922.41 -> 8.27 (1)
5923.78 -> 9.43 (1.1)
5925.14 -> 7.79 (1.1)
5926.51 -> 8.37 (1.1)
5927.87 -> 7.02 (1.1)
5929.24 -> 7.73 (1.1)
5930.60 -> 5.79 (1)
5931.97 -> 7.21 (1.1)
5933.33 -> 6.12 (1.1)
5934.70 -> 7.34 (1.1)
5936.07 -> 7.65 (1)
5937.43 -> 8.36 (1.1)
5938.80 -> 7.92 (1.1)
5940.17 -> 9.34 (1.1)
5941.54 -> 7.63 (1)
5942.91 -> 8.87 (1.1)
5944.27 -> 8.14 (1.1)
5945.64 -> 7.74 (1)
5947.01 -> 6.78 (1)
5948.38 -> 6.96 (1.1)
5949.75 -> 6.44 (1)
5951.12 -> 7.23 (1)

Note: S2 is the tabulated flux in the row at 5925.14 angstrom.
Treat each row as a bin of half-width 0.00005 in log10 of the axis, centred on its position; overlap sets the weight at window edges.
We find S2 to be 7.79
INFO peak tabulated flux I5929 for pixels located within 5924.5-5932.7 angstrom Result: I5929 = 8.37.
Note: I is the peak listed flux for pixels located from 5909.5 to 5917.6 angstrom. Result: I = 8.72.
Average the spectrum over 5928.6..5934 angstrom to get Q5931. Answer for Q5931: 6.71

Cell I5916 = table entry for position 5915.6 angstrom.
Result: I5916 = 8.72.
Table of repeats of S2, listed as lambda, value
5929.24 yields 7.73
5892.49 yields 10.1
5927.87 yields 7.02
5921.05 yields 7.09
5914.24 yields 8.06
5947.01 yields 6.78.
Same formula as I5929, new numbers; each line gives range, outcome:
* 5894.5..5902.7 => 8.38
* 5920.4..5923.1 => 8.27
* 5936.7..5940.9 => 9.34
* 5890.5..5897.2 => 10.1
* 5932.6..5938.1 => 8.36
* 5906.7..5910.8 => 6.92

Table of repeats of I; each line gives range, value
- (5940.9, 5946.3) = 8.87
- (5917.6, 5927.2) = 9.43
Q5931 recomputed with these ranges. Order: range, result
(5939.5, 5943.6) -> 8.62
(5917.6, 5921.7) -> 7.08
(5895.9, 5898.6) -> 6.01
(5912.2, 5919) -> 7.48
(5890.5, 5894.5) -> 8.71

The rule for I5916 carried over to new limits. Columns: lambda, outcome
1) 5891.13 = 8.62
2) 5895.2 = 6.78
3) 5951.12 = 7.23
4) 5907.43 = 4.83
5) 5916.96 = 7.07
